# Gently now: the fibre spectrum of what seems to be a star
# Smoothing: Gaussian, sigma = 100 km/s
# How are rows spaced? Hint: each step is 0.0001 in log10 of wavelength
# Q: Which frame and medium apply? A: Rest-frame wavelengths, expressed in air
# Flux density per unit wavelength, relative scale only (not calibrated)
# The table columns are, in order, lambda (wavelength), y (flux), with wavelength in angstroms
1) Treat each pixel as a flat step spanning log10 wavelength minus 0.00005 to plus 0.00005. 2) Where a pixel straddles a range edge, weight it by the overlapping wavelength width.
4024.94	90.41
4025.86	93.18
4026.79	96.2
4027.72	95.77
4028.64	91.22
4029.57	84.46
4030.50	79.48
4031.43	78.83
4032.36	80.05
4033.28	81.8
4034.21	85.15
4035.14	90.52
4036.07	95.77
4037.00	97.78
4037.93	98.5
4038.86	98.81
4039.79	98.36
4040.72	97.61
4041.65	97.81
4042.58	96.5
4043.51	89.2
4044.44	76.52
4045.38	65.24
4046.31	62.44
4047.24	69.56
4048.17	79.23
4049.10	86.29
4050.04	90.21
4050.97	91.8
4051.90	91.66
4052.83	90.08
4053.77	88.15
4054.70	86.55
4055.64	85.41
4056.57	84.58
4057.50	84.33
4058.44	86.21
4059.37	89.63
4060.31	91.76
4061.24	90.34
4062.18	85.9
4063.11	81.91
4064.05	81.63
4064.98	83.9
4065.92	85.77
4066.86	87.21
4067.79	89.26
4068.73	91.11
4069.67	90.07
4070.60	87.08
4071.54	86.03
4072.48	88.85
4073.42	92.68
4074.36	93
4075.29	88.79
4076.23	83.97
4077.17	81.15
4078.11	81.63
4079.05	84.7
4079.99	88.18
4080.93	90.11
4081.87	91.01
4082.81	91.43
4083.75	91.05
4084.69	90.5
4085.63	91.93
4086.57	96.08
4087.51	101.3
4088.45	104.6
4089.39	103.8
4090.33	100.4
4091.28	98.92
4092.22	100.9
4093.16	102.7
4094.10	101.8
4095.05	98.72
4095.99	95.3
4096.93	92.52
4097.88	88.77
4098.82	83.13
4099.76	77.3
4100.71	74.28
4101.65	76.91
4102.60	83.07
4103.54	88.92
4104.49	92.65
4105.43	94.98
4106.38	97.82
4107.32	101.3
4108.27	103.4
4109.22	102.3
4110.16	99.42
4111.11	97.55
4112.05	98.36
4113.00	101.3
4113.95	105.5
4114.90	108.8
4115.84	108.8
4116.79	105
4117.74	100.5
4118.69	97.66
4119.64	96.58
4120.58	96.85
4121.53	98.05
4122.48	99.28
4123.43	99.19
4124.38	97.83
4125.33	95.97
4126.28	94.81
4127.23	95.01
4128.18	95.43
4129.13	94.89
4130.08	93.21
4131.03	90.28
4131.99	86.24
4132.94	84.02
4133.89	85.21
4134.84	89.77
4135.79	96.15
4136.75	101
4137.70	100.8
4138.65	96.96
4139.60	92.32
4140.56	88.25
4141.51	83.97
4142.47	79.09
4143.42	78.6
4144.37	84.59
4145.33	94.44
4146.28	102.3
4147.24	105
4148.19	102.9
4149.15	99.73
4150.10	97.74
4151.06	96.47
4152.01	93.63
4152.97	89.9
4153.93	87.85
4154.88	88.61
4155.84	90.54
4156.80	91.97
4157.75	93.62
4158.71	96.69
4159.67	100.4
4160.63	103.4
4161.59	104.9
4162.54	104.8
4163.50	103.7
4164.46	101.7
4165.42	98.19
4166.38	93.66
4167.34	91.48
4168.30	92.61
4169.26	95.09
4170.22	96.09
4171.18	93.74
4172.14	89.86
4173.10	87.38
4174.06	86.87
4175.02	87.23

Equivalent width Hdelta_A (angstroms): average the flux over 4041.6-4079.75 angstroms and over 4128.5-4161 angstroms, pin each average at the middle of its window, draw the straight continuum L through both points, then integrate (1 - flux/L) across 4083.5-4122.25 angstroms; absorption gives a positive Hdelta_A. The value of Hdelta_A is -3.1 angstroms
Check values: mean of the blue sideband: 85.7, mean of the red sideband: 92.9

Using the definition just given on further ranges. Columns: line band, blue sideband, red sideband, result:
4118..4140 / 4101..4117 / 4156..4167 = 0.8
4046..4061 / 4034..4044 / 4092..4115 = 1.6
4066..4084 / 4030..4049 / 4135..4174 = 0.1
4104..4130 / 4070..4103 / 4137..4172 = -1.8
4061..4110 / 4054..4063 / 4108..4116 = 2.0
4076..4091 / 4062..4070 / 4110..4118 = 0.0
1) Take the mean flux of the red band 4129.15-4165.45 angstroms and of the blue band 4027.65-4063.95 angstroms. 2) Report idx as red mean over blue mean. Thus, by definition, 1.1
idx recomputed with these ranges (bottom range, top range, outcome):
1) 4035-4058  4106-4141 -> 1.11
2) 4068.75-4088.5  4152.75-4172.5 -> 1.06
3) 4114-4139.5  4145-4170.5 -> 1.00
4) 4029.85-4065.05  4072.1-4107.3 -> 1.06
